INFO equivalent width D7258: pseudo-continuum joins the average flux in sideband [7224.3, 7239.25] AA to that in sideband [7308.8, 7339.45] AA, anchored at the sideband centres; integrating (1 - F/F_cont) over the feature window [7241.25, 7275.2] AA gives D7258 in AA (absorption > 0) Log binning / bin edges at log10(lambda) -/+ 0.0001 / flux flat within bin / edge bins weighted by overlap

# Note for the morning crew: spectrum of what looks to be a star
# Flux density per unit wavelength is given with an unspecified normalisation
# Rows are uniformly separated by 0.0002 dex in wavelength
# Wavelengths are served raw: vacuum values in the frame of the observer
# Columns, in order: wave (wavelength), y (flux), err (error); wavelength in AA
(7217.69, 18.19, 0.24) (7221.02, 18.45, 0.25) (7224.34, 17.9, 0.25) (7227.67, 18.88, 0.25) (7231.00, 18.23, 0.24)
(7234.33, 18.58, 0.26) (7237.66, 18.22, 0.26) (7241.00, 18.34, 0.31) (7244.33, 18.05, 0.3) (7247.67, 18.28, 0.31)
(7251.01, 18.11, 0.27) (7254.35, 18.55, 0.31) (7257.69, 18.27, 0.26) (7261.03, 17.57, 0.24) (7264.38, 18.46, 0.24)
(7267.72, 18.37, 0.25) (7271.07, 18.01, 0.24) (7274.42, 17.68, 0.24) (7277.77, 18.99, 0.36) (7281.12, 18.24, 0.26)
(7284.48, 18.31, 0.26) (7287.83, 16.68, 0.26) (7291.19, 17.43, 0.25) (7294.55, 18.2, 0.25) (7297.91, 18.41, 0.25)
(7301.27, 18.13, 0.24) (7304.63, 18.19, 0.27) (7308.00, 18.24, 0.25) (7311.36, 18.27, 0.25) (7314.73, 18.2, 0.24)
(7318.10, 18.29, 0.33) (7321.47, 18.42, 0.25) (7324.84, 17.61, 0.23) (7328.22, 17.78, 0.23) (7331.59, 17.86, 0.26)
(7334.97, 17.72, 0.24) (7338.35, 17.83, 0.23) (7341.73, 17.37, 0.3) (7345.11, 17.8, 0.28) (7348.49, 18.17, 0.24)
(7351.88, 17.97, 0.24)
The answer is 0.3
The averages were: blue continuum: 18.4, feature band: 18.2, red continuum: 18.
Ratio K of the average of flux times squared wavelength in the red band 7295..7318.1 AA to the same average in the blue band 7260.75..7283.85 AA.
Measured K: 1.0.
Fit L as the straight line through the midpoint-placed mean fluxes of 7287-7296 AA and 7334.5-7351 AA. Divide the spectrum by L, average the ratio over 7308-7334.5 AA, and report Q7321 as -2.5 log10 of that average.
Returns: -0.024 mag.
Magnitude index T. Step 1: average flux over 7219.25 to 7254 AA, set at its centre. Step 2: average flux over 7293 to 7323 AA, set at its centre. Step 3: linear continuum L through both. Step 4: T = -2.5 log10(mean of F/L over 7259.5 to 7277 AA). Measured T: 0.01 mag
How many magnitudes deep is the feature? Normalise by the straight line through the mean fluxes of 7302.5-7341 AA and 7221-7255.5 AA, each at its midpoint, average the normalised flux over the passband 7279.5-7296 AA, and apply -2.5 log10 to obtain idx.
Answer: 0.02 mag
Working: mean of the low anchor 18.3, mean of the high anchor 18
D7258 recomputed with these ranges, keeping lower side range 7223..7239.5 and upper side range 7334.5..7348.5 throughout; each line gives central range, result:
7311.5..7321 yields -0.21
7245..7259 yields -0.03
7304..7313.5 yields -0.16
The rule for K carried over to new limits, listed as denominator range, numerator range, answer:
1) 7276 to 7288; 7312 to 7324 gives 1.01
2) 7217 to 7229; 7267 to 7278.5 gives 1.00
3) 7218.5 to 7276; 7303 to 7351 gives 1.01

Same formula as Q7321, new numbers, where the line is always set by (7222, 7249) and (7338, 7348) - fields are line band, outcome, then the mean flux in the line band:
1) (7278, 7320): -0.01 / 18.1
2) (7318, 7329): -0.01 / 18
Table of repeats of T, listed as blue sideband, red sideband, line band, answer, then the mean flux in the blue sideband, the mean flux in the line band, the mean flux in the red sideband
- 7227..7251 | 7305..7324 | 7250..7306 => 0.01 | 18.3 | 18.1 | 18.2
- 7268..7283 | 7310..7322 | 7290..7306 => 0.01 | 18.2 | 18.1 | 18.3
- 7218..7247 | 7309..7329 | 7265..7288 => 0.00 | 18.3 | 18.2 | 18.1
